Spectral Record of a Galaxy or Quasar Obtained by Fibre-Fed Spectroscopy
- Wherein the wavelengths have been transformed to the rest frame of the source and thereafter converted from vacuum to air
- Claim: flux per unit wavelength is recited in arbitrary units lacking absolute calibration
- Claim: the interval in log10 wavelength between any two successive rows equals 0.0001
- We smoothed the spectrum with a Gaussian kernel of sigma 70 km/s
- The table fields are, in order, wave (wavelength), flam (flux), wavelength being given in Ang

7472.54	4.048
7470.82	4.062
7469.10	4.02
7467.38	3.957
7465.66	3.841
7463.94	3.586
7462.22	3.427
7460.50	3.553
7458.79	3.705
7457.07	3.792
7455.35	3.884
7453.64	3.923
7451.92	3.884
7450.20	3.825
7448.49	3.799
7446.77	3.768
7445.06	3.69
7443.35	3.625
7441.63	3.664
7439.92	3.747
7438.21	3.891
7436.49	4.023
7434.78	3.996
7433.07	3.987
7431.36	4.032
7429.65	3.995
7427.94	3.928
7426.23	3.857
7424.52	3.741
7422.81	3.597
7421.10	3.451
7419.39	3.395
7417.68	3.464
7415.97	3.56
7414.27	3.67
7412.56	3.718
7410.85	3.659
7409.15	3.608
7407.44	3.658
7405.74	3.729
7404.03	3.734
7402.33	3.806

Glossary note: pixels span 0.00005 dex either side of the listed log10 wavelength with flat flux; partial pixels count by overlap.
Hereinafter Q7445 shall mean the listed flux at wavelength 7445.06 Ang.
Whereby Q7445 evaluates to 3.69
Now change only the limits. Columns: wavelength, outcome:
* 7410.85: 3.659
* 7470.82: 4.062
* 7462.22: 3.427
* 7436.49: 4.023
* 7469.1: 4.02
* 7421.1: 3.451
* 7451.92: 3.884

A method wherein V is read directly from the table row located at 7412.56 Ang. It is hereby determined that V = 3.718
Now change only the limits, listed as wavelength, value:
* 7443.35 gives 3.625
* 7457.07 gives 3.792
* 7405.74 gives 3.729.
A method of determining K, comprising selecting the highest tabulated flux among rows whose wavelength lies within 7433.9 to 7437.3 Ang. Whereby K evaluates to 4.023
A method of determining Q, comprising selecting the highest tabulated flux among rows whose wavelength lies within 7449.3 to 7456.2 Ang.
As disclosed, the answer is 3.923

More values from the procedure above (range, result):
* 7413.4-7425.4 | 3.741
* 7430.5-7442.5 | 4.032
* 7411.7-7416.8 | 3.718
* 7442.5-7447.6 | 3.768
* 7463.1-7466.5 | 3.841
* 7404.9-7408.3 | 3.729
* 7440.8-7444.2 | 3.664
